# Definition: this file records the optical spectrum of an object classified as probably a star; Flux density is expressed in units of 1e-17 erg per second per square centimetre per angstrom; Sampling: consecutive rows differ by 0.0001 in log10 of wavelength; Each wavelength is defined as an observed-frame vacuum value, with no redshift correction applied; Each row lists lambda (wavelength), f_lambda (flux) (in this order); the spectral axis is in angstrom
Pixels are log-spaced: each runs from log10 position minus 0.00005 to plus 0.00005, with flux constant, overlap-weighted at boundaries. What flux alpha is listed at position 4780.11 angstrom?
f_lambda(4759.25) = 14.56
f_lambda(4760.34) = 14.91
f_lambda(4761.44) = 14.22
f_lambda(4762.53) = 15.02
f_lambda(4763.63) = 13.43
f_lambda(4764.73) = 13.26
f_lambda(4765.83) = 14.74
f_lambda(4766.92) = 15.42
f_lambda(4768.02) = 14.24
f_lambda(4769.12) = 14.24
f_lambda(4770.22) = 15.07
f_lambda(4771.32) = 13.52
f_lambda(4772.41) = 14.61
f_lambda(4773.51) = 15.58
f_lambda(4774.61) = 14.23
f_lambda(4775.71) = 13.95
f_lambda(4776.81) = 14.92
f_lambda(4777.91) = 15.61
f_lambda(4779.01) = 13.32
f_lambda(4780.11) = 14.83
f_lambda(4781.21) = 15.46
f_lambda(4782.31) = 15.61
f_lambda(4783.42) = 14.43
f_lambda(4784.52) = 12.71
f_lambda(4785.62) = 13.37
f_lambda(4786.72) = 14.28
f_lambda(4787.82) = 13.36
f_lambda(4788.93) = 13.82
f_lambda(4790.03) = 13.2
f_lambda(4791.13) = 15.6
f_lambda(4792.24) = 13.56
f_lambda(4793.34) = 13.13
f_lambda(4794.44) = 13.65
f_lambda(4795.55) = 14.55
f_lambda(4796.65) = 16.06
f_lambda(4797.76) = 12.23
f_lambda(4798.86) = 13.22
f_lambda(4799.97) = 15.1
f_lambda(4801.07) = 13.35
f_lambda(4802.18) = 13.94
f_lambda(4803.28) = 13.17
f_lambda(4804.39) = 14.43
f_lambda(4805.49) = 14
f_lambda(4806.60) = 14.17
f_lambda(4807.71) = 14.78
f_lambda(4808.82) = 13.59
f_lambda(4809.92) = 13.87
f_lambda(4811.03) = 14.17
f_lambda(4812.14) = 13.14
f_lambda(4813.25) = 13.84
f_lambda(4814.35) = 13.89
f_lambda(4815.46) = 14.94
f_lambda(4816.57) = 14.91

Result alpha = 14.83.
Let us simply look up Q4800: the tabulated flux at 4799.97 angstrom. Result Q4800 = 15.1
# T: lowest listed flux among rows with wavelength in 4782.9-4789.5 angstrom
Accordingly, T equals 12.71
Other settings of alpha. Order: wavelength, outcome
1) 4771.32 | 13.52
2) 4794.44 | 13.65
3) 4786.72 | 14.28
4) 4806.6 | 14.17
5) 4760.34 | 14.91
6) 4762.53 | 15.02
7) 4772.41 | 14.61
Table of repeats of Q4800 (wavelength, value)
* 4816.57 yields 14.91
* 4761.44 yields 14.22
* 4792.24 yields 13.56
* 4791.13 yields 15.6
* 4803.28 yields 13.17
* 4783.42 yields 14.43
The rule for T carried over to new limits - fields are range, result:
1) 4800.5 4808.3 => 13.17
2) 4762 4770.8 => 13.26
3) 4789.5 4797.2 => 13.13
